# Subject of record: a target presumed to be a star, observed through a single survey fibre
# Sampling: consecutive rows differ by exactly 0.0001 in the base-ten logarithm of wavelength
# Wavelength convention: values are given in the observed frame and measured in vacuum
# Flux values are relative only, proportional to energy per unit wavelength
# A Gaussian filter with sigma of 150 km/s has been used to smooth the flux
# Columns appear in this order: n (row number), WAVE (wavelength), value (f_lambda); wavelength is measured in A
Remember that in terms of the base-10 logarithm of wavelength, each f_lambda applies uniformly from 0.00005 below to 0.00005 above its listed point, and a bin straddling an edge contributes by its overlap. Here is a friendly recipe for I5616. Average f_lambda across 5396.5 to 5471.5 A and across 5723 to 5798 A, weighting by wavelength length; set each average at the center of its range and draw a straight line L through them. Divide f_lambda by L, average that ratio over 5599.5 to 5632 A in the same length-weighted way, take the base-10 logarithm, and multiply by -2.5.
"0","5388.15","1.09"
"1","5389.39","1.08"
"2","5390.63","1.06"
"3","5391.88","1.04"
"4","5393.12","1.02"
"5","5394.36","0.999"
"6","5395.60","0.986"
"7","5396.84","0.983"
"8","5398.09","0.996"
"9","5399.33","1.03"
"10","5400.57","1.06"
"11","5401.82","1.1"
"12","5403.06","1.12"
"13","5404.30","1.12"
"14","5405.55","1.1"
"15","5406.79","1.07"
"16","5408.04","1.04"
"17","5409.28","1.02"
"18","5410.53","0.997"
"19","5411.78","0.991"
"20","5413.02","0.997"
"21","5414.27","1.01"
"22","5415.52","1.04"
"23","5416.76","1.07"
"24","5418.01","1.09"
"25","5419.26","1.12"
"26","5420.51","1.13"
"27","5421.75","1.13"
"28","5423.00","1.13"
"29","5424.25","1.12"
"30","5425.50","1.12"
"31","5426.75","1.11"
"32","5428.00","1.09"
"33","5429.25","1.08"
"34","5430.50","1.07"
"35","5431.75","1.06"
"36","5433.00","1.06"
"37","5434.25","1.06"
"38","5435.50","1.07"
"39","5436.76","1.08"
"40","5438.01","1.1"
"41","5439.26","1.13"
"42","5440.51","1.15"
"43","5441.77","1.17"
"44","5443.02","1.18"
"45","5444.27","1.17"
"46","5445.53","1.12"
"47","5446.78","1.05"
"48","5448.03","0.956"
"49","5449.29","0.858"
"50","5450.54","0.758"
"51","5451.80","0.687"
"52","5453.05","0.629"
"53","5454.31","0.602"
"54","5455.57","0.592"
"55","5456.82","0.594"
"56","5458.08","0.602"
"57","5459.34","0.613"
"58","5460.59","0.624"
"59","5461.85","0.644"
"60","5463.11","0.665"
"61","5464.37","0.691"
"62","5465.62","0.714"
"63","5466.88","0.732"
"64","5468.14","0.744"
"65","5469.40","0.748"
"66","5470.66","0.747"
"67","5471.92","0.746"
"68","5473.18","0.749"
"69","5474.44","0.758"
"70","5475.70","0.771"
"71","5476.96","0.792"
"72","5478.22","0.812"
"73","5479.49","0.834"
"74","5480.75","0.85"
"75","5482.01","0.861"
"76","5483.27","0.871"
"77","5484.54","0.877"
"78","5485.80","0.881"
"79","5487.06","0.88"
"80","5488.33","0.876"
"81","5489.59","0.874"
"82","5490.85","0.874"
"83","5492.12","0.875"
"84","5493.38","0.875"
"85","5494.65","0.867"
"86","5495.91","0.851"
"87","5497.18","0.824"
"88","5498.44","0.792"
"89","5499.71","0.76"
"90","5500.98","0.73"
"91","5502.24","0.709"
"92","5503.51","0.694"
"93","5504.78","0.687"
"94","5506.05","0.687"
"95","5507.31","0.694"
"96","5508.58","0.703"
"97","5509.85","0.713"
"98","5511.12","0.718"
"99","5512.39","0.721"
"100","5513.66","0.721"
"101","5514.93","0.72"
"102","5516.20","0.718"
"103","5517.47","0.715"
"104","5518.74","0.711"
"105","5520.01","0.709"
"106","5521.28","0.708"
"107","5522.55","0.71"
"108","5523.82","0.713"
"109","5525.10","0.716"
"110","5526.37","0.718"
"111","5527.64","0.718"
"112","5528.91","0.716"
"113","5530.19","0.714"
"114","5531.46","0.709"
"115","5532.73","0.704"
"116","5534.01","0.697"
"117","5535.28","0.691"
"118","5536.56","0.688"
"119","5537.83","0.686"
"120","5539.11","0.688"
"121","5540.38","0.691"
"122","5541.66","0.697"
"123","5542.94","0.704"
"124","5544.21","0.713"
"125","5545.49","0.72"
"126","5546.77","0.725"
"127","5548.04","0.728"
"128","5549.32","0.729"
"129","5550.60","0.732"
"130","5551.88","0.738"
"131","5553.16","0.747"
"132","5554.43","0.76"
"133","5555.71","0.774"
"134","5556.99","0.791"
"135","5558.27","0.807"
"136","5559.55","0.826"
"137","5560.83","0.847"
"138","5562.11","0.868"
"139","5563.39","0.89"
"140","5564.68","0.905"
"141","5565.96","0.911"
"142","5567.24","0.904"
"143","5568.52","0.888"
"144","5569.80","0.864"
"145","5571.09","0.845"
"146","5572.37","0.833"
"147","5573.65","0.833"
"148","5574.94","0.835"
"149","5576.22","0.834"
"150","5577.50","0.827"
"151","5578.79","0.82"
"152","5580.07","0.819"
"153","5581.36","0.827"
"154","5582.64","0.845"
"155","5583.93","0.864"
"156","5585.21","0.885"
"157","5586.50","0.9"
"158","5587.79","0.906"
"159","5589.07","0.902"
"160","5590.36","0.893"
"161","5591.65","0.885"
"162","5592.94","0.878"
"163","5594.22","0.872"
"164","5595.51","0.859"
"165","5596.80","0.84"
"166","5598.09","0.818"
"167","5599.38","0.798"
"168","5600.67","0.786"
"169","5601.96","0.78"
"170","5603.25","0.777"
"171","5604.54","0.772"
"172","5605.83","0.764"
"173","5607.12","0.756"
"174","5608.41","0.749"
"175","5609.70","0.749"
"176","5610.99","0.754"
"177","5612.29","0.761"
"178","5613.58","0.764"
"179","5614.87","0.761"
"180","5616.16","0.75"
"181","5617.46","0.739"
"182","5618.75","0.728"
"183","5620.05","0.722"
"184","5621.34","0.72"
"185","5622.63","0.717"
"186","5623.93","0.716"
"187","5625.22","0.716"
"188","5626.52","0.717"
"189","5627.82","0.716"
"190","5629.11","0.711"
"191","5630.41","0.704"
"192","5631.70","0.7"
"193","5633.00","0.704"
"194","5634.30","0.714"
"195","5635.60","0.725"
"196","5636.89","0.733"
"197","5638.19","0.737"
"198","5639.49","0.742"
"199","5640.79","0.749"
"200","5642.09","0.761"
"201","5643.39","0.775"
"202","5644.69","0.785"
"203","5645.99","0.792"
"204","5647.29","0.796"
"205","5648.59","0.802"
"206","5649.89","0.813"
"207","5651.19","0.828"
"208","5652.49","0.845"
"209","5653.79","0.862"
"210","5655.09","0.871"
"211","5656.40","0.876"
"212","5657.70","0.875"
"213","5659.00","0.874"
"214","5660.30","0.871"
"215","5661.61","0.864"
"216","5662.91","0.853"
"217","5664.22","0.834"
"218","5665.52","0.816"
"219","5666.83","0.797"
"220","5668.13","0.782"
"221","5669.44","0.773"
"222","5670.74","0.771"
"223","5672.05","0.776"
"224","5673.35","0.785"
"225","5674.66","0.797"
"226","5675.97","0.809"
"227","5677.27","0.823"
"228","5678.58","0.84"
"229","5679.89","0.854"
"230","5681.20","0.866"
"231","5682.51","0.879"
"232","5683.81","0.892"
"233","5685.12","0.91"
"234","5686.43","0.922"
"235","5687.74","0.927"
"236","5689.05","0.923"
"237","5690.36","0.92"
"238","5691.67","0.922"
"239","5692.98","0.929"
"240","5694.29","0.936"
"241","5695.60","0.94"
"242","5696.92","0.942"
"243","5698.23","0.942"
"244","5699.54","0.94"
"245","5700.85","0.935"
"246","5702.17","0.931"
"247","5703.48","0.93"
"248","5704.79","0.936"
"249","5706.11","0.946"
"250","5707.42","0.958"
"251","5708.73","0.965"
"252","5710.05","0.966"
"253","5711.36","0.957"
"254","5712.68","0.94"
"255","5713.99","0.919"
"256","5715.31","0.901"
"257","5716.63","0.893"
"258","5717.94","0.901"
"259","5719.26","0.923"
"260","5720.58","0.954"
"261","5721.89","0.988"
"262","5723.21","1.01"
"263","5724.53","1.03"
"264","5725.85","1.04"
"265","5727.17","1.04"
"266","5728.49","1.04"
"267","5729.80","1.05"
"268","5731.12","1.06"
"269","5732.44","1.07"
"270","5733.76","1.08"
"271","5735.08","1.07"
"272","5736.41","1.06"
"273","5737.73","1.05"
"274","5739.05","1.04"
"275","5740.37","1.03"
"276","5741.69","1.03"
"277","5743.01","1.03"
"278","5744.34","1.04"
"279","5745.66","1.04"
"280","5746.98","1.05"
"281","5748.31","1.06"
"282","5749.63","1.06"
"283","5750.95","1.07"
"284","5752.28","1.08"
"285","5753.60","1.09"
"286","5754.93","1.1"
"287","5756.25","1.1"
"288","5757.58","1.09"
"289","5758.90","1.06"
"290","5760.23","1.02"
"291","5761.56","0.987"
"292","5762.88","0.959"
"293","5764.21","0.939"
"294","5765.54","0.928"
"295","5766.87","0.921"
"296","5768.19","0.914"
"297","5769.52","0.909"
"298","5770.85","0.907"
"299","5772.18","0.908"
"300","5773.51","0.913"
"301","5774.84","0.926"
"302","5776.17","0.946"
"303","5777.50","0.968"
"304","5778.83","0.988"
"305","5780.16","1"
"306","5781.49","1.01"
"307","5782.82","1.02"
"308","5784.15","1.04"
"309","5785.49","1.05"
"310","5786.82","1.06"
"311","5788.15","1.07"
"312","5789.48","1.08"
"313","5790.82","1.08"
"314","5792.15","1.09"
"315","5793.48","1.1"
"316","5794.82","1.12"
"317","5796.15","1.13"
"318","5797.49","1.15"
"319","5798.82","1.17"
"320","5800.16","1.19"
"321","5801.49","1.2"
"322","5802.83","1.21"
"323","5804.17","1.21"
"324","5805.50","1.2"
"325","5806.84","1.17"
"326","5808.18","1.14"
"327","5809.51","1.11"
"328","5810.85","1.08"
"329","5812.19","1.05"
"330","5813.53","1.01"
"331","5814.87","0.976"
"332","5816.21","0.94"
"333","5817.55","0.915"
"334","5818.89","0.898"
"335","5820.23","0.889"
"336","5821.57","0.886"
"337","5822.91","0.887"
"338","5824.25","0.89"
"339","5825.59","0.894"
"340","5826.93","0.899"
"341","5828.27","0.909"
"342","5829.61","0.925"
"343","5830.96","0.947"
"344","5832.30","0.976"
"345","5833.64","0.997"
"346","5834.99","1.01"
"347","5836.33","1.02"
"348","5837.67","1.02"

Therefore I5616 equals 0.32 mag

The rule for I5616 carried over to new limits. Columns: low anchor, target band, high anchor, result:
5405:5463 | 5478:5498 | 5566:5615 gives 0.08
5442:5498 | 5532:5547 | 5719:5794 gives 0.22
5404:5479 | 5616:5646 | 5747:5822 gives 0.33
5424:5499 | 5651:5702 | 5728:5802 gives 0.14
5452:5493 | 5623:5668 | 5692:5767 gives 0.17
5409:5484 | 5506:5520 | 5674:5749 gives 0.29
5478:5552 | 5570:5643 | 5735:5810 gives 0.09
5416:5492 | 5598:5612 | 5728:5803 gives 0.25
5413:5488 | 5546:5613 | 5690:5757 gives 0.16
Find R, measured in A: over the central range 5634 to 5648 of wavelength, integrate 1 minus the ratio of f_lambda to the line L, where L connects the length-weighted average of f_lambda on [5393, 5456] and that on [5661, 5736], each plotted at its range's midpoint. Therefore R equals 2.8 A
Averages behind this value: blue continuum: 1.03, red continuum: 0.92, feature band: 0.757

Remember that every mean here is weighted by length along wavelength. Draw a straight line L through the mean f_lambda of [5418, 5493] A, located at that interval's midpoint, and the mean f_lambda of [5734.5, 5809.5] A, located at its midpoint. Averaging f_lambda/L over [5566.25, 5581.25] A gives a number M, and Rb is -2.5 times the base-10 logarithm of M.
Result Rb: 0.13 mag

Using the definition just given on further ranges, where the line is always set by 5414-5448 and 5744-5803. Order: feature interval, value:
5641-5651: 0.32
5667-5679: 0.31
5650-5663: 0.22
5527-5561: 0.42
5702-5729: 0.09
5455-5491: 0.40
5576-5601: 0.25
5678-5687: 0.20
